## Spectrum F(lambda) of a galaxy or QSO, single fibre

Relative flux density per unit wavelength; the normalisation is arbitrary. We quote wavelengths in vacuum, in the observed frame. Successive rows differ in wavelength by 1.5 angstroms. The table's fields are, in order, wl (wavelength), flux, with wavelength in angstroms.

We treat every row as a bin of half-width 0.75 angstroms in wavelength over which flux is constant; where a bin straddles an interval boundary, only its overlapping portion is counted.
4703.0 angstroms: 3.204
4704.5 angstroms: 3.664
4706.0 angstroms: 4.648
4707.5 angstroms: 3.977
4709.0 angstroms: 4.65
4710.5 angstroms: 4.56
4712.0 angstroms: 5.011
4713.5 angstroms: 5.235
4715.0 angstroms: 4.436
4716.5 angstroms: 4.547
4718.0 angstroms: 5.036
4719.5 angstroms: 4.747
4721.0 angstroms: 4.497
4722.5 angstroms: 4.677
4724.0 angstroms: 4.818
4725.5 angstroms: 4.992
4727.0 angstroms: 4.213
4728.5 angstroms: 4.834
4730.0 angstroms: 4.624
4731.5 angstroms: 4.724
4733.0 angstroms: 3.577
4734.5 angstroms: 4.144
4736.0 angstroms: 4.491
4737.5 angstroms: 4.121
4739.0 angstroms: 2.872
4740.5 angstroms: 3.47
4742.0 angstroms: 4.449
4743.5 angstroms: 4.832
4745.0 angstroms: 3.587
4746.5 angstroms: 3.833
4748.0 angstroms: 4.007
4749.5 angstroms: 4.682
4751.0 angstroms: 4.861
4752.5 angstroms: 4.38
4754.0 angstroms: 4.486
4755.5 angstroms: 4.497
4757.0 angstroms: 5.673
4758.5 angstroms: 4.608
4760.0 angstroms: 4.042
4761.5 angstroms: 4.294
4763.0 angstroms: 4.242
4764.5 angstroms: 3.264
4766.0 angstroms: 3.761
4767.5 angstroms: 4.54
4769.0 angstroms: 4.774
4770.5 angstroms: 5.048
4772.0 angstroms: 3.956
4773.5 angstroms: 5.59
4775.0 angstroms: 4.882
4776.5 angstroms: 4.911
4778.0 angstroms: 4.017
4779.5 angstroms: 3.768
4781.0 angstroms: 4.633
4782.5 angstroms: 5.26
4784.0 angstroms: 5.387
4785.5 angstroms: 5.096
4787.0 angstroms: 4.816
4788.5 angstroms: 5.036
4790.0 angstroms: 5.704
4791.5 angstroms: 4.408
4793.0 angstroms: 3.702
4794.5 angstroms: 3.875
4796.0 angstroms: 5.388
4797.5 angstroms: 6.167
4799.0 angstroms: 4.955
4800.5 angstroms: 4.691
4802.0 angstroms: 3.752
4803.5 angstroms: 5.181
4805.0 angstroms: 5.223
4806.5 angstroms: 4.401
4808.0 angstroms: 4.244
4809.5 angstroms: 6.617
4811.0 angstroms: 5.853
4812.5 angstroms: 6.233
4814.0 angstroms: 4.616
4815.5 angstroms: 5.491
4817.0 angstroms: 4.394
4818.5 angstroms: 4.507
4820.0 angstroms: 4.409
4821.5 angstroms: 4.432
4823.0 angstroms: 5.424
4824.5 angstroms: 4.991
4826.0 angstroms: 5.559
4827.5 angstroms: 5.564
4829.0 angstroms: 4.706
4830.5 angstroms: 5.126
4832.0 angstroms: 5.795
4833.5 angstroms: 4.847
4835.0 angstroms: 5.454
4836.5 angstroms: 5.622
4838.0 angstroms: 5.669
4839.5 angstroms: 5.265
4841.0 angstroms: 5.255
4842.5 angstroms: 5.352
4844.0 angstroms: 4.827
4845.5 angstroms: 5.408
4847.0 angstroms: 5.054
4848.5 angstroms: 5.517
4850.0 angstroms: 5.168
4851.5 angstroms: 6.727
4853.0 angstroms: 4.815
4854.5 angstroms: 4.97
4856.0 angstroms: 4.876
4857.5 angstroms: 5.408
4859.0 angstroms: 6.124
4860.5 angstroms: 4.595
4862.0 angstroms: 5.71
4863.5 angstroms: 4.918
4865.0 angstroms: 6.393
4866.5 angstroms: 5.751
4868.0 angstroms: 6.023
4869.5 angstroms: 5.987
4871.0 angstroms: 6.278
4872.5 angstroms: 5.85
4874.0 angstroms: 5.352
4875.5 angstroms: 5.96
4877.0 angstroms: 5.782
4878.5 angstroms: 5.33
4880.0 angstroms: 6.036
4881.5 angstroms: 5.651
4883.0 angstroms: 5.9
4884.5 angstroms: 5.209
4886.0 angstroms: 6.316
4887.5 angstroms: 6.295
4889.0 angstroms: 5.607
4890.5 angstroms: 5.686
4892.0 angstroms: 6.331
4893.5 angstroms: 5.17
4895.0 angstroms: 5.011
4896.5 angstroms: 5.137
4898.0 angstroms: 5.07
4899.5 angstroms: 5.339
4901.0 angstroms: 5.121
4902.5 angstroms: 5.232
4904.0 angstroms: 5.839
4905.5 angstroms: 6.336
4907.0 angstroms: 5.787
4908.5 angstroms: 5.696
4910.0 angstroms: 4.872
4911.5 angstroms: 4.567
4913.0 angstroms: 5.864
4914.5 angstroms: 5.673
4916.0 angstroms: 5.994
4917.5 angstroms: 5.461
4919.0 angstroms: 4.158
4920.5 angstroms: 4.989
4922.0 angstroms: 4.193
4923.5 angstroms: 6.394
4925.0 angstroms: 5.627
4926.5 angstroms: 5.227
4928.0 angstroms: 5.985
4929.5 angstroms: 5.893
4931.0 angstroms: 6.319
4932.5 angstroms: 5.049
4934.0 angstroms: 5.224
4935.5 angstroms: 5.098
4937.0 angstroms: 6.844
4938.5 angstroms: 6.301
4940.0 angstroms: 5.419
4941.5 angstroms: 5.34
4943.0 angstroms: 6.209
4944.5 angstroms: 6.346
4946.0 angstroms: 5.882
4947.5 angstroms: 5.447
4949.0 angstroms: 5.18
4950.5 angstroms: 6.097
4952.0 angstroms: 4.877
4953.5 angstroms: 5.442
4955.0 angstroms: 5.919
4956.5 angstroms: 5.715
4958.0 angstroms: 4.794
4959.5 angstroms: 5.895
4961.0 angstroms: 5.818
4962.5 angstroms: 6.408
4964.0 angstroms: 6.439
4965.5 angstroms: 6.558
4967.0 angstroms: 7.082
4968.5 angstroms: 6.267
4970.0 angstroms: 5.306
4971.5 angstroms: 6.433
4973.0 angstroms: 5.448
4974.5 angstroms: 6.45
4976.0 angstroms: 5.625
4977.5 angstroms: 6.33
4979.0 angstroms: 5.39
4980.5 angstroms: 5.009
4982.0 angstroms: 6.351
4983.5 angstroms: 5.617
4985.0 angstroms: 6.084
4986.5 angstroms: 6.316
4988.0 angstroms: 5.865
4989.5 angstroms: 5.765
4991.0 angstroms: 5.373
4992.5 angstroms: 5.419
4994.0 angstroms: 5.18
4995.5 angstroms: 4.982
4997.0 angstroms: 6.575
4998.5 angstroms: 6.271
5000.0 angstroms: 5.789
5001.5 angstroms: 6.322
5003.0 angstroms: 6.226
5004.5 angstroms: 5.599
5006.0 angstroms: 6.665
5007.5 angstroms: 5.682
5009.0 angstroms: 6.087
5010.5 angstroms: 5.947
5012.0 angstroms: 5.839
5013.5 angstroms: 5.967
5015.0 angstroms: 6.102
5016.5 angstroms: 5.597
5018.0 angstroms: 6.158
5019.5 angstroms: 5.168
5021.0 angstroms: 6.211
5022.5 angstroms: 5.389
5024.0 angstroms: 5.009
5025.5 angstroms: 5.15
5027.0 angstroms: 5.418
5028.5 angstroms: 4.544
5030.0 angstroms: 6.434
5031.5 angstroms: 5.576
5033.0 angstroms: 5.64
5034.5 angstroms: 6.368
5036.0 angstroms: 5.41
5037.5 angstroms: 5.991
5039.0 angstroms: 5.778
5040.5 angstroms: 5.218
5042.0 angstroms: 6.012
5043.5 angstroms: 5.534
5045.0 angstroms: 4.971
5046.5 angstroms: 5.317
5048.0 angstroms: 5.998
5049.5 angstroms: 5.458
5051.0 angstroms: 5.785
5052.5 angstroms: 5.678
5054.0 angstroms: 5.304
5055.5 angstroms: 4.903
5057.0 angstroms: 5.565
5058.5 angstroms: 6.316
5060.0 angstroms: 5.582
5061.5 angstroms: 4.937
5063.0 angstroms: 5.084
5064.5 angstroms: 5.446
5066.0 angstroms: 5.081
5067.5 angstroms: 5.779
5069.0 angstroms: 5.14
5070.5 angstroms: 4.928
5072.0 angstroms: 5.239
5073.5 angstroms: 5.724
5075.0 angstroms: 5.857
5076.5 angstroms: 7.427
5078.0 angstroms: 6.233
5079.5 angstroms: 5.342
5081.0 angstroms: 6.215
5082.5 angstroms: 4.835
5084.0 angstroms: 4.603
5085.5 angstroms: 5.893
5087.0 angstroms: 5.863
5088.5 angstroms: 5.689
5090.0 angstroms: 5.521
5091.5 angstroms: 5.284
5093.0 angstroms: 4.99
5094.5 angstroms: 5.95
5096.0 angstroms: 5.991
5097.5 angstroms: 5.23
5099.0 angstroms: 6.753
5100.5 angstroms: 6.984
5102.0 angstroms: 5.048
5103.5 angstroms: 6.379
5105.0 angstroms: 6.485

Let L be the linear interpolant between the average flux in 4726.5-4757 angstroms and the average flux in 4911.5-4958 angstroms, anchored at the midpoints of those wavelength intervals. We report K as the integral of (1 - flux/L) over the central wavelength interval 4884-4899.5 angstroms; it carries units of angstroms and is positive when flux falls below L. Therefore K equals -0.9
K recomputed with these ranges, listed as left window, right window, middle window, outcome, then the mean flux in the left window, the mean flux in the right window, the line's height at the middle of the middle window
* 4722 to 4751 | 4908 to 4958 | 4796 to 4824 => -1.75 angstroms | 4.27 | 5.54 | 4.75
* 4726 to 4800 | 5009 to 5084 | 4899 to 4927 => -1.70 angstroms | 4.5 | 5.6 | 5.08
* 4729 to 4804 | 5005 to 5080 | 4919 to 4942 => -1.65 angstroms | 4.5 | 5.64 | 5.18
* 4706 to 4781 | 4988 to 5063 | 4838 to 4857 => -1.53 angstroms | 4.44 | 5.67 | 4.89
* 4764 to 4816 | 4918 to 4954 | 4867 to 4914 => -2.63 angstroms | 4.84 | 5.56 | 5.34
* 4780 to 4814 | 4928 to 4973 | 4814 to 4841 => 0.29 angstroms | 5.01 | 5.84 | 5.18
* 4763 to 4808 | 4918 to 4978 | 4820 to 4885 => -4.11 angstroms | 4.68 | 5.75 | 5.12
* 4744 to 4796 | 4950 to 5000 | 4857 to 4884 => -2.84 angstroms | 4.53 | 5.85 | 5.18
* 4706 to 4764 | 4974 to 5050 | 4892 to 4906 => -0.49 angstroms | 4.44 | 5.75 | 5.21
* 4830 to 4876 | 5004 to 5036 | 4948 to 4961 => 0.30 angstroms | 5.49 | 5.73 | 5.64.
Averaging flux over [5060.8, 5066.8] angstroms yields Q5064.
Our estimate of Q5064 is 5.14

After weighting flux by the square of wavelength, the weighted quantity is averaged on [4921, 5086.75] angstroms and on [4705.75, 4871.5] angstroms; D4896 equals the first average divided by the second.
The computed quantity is 1.28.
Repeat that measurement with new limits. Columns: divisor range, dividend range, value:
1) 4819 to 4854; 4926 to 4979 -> 1.17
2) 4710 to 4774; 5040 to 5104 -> 1.45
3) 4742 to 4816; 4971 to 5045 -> 1.34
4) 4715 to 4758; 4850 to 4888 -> 1.36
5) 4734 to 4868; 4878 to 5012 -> 1.24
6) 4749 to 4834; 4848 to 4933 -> 1.20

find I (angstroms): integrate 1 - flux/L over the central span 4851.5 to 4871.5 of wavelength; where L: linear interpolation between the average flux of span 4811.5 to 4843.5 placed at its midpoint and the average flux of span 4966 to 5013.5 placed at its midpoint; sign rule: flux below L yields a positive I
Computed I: -0.9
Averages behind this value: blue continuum 5.18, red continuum 5.92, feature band 5.56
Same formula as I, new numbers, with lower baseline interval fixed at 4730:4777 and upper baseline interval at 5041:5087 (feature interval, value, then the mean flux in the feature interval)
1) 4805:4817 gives -1.9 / 5.28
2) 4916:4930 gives -1.0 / 5.35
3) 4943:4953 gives -1.1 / 5.68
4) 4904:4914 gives -1.2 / 5.55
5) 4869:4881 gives -2.5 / 5.81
